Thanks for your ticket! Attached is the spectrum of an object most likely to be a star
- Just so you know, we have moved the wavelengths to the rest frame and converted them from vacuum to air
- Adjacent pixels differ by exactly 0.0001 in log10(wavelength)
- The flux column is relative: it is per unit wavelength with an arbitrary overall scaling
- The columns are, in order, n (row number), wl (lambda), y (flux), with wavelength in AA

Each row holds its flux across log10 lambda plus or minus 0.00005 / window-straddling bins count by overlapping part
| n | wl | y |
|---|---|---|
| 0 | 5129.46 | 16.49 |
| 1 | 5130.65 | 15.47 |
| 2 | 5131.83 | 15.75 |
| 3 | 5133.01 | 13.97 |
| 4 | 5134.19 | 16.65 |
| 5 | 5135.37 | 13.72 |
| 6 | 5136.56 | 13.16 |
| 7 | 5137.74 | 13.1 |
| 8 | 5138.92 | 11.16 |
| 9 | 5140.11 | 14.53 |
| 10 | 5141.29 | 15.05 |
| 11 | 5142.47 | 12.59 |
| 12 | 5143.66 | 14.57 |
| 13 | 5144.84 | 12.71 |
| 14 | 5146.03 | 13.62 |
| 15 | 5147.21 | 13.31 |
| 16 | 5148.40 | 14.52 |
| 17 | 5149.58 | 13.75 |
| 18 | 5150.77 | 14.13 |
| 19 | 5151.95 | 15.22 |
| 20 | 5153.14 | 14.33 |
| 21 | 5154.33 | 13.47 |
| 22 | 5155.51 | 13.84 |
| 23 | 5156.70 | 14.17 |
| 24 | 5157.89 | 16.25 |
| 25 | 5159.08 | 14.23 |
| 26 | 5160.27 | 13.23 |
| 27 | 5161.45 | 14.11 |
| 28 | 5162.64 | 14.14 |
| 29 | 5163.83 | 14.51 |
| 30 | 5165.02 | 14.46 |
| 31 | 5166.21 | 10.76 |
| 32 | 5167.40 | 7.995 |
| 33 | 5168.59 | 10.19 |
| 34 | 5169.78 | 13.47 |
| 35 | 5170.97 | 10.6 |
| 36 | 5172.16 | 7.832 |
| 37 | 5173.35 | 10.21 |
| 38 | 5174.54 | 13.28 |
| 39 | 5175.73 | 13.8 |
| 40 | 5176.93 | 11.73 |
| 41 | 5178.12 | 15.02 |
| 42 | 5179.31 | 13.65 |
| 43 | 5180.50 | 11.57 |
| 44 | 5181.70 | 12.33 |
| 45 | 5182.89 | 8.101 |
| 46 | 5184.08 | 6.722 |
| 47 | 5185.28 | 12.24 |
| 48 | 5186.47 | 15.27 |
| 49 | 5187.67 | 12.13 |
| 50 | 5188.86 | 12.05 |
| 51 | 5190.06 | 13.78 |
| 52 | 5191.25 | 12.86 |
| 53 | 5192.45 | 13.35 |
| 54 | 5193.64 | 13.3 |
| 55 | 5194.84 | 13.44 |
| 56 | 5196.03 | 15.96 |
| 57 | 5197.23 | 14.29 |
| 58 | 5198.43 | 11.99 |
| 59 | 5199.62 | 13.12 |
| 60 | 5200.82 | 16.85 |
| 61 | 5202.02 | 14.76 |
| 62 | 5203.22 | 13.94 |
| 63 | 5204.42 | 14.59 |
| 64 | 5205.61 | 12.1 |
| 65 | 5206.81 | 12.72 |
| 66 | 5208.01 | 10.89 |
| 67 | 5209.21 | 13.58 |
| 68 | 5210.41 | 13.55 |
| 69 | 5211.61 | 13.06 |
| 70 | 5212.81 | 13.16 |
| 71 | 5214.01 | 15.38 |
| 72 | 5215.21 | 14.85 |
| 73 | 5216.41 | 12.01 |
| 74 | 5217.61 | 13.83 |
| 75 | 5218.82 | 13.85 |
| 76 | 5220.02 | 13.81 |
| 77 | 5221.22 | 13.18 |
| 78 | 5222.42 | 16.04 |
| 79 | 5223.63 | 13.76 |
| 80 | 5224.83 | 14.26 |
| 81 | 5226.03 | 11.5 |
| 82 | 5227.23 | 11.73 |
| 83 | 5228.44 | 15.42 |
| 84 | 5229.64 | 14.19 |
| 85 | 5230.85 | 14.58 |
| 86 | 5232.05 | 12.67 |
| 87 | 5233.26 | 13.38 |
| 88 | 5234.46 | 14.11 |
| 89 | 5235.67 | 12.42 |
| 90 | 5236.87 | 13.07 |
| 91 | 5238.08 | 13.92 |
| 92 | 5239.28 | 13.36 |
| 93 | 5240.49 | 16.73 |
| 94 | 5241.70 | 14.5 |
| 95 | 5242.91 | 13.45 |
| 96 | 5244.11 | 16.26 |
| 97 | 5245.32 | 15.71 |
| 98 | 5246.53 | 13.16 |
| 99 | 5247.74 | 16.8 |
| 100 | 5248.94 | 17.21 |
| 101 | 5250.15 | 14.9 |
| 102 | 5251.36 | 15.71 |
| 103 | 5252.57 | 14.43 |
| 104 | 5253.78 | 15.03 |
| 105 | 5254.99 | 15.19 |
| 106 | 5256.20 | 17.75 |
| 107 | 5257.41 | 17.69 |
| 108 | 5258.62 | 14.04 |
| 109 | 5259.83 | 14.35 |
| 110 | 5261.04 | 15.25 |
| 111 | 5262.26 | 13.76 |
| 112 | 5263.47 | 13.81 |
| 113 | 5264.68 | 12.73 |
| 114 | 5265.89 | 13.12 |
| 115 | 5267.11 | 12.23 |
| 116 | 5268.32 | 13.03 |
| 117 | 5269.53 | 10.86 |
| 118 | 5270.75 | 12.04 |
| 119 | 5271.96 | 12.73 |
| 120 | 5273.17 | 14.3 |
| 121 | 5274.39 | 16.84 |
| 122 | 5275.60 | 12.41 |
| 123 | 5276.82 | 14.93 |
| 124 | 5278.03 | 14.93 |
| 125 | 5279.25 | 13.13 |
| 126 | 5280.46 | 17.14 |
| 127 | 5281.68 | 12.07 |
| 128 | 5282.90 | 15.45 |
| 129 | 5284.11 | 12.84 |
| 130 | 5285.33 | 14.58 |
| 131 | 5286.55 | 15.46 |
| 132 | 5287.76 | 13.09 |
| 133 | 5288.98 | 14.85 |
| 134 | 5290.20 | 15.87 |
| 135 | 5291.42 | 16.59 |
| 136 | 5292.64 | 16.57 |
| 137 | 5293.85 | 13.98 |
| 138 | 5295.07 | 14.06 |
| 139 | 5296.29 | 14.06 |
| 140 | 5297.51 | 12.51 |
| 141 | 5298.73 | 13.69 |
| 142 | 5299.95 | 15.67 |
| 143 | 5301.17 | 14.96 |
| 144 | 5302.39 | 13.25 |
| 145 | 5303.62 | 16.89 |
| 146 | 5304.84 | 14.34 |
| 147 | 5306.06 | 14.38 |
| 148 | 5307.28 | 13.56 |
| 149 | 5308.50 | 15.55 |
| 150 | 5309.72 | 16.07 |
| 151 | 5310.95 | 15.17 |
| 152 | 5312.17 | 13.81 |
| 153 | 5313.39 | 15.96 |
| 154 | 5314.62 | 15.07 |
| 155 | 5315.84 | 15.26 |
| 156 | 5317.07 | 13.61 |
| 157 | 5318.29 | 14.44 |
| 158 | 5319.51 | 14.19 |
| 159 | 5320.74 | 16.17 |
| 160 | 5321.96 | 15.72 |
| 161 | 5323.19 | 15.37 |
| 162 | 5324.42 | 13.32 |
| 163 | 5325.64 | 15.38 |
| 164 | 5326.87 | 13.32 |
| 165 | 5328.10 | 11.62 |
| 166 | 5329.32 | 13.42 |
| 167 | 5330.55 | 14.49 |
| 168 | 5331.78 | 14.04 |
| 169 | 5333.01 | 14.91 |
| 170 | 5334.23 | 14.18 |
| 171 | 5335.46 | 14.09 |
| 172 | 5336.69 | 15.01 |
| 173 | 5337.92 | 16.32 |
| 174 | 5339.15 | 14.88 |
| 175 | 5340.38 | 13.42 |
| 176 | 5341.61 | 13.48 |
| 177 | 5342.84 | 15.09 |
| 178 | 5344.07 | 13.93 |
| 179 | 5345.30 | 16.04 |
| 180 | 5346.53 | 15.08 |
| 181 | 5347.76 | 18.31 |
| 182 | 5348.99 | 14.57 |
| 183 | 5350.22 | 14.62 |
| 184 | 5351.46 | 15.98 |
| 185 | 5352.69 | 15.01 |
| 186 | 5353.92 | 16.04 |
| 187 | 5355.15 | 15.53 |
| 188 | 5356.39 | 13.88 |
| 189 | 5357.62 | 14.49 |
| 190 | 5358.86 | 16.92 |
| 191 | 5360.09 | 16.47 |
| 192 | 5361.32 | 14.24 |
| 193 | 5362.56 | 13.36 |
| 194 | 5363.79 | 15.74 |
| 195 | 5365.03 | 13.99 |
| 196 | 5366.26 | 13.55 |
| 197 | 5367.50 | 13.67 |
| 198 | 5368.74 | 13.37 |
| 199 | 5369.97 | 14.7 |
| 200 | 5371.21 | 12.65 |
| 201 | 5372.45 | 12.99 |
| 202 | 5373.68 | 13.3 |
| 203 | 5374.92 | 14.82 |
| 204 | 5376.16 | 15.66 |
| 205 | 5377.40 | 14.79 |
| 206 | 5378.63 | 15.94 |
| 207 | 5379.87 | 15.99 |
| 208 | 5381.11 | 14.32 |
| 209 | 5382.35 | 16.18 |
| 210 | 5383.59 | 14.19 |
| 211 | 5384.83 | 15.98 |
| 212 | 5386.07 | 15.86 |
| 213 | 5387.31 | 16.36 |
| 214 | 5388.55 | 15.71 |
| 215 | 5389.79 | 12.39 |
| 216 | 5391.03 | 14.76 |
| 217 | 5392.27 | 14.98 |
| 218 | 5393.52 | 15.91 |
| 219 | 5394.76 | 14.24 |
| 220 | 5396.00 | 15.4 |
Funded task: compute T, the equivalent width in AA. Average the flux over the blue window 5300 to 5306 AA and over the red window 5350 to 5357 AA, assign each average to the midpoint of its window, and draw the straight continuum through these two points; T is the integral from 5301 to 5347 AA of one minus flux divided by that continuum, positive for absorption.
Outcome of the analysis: 1.2 AA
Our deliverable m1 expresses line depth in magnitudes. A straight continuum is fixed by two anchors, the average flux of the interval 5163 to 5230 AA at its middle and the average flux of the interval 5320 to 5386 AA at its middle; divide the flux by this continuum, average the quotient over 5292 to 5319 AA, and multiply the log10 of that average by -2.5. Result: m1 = -0.04 mag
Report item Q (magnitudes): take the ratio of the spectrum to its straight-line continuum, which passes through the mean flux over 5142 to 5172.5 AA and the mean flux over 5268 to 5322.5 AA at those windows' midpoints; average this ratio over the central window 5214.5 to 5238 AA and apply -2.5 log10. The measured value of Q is 0.02 mag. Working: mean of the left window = 13.2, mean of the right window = 14.5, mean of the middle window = 13.6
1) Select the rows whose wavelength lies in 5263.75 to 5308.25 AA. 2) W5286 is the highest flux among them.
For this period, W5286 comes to 17.14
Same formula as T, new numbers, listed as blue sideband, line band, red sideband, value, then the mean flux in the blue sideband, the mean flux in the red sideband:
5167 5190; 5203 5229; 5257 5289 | -2.06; 11.6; 13.9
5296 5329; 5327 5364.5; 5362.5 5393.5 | -0.53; 14.6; 14.7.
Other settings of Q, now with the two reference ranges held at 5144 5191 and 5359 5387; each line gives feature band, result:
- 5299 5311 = -0.07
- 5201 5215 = -0.04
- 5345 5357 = -0.07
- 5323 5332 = 0.04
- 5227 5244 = -0.04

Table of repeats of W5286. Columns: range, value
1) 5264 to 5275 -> 16.84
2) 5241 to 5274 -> 17.75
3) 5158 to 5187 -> 15.27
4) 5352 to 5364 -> 16.92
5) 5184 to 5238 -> 16.85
